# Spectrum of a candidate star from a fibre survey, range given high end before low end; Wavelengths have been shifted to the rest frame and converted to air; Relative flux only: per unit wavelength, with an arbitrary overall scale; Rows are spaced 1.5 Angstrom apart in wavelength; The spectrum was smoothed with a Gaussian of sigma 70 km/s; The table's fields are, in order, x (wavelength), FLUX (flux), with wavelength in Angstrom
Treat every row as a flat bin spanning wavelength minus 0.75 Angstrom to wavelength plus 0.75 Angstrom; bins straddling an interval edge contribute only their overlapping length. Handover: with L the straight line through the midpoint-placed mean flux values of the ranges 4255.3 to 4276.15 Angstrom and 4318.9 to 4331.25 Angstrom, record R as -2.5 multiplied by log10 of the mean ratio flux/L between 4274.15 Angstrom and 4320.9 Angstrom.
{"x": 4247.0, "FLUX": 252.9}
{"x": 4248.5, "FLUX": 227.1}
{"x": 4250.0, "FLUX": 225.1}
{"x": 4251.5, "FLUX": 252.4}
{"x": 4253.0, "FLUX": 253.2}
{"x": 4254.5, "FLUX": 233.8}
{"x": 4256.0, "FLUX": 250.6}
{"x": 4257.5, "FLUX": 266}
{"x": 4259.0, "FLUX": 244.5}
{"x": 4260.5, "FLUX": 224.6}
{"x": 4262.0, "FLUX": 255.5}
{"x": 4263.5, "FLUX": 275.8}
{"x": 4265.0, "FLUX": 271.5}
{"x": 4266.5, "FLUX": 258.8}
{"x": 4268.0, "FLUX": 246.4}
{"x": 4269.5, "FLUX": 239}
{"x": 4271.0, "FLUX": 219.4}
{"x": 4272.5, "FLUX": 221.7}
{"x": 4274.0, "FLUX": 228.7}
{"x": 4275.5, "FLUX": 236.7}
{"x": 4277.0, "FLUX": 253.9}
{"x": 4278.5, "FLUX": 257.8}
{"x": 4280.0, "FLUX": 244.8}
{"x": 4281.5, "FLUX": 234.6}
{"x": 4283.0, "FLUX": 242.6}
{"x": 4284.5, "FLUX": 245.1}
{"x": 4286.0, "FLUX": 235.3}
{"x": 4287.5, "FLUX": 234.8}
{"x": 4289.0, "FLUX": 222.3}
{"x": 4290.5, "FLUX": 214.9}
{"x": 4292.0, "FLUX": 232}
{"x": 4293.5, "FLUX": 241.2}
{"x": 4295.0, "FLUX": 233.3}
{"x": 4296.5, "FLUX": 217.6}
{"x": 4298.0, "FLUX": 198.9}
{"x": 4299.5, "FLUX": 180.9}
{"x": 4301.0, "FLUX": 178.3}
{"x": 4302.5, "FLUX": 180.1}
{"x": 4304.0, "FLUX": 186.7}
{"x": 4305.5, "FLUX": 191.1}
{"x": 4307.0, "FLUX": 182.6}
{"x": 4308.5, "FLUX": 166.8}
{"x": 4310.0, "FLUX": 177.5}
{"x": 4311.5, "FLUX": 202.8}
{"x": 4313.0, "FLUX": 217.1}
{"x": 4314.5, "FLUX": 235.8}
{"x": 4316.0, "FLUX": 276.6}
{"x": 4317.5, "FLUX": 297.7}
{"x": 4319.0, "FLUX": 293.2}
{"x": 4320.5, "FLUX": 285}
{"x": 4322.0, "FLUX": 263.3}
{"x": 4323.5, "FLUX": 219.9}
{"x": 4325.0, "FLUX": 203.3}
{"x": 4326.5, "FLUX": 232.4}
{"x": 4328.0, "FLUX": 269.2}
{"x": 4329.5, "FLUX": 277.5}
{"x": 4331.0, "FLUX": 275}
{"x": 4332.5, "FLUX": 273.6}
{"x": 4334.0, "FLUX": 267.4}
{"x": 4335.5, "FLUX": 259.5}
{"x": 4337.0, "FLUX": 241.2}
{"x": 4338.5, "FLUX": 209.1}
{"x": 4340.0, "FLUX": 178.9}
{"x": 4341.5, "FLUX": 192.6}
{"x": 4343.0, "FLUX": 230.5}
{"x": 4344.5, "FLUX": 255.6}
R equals 0.12 mag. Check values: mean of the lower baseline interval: 246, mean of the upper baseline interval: 255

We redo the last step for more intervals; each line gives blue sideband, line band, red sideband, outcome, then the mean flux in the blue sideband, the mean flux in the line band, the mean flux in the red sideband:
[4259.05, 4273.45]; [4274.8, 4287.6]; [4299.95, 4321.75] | -0.03 mag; 246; 243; 220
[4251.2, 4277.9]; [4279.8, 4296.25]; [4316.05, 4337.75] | 0.08 mag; 246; 234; 262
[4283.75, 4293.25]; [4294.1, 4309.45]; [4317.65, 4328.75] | 0.24 mag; 231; 192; 255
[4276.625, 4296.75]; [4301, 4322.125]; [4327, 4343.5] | 0.08 mag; 237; 223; 243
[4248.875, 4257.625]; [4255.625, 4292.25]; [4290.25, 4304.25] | -0.07 mag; 245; 242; 207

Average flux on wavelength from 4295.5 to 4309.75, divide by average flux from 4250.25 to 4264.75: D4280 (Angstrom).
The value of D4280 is 0.75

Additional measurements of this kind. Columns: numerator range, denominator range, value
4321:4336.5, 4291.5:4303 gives 1.22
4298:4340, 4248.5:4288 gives 0.94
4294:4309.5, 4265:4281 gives 0.79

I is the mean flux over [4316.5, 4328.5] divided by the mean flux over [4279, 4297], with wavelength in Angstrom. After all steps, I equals 1.1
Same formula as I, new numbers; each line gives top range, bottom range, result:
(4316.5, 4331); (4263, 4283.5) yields 1.07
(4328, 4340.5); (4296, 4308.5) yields 1.33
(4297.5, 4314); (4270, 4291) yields 0.80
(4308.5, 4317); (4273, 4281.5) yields 0.90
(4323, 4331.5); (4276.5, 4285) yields 1.00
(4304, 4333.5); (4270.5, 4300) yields 1.03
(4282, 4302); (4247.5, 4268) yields 0.89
